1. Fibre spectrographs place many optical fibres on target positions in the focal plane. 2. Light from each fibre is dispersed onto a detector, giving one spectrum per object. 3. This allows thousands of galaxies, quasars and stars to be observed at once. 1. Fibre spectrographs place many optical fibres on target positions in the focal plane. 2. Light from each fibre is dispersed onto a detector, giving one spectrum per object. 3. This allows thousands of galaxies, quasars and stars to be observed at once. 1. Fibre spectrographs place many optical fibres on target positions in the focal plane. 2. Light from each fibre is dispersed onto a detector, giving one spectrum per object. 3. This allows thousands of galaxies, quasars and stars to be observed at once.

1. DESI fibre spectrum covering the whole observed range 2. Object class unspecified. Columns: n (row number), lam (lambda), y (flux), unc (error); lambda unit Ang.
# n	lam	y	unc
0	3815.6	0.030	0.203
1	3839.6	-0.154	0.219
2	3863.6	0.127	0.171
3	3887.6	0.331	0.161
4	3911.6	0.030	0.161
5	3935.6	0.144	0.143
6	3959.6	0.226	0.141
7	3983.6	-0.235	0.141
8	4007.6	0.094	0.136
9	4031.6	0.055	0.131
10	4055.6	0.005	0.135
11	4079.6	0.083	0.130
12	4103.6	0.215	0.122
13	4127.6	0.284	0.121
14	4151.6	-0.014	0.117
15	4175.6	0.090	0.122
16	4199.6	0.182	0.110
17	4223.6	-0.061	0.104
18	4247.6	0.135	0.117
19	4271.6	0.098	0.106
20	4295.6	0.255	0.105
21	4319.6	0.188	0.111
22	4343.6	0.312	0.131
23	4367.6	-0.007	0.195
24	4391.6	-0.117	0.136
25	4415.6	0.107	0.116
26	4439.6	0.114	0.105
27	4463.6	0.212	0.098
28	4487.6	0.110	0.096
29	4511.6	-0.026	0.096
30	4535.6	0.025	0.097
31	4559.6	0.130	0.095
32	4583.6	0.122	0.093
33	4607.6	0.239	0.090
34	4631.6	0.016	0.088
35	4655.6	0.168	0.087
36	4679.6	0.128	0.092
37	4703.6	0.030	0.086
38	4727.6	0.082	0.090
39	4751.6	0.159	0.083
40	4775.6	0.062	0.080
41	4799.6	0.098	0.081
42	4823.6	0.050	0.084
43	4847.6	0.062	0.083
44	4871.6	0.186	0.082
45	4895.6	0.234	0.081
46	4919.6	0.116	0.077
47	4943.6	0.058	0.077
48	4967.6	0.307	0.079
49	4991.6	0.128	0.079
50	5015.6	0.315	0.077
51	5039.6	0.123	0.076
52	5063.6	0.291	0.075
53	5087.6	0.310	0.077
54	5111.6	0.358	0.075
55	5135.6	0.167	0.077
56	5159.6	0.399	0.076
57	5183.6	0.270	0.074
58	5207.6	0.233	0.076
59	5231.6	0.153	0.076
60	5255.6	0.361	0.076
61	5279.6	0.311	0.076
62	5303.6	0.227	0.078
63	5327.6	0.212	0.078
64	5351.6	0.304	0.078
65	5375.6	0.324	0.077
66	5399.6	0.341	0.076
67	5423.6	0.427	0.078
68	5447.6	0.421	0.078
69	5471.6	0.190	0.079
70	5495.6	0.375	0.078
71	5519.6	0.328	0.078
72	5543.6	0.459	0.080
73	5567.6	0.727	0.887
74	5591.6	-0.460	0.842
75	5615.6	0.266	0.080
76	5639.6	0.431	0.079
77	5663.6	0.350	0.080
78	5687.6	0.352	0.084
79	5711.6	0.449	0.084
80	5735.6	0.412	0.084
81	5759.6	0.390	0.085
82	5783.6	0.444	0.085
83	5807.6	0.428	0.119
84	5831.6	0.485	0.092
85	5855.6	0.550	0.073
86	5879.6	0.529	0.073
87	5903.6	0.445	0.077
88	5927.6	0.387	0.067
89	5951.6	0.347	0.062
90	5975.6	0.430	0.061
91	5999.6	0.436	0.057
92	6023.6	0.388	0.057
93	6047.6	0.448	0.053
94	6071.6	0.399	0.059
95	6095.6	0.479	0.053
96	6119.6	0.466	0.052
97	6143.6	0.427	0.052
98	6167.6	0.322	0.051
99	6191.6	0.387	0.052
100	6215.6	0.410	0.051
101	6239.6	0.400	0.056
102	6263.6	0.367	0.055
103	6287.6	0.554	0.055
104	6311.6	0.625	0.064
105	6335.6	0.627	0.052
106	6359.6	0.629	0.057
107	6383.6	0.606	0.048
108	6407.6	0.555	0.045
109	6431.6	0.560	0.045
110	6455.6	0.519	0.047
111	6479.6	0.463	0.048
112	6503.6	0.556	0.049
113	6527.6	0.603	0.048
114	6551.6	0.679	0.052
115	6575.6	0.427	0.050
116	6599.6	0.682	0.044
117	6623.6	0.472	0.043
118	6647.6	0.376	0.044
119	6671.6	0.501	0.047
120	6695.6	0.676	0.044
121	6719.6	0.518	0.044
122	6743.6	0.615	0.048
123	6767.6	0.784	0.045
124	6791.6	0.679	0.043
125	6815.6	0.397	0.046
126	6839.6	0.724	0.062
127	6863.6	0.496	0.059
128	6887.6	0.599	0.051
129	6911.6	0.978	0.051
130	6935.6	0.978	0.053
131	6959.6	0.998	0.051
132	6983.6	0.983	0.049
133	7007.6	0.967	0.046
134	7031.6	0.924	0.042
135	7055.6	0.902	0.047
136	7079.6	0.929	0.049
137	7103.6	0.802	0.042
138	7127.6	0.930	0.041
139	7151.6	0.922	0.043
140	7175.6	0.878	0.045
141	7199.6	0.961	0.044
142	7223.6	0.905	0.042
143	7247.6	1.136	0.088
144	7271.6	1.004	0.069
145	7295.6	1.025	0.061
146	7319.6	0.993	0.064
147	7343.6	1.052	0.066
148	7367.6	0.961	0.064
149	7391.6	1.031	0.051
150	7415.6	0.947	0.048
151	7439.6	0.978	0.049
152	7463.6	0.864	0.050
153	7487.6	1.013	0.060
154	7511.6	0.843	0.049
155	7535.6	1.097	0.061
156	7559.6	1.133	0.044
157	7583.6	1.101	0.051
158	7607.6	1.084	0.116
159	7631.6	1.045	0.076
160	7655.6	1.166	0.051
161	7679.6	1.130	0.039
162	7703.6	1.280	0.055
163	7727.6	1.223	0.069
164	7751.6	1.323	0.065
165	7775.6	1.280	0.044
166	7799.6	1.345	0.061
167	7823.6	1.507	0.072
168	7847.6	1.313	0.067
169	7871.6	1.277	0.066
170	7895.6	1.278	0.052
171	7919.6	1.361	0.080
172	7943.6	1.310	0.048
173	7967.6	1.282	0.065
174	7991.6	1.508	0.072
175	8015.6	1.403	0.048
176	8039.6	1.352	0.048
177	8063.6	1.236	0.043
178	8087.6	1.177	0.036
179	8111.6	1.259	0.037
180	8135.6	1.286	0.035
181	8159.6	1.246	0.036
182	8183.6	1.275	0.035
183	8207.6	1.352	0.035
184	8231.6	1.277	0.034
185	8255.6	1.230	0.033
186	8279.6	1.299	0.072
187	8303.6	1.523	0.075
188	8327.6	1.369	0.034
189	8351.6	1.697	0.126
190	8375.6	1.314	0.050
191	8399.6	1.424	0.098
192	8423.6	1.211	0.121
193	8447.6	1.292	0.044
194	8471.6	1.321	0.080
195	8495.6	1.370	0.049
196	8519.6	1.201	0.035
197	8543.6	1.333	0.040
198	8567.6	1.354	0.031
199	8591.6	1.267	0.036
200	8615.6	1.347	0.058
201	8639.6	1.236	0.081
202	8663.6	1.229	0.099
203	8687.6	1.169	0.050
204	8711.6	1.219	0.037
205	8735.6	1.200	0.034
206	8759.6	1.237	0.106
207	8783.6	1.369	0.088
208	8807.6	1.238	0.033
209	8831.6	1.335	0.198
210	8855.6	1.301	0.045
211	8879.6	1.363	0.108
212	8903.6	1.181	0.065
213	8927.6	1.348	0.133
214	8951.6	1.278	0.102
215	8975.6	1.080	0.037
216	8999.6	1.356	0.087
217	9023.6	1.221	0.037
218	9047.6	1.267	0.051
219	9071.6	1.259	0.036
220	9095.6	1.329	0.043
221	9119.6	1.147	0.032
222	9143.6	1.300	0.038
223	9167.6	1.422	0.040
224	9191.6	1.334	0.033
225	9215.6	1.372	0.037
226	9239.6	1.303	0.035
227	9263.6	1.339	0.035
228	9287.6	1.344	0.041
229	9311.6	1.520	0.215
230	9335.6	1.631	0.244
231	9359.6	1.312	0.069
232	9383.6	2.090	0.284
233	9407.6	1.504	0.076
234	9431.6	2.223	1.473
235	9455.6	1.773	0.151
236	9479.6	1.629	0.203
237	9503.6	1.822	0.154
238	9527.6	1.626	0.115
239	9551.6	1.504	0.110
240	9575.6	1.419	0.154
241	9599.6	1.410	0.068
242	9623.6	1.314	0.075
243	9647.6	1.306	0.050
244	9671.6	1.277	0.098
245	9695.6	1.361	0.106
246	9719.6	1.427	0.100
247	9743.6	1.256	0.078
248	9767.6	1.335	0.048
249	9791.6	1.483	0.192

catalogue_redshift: 0.732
